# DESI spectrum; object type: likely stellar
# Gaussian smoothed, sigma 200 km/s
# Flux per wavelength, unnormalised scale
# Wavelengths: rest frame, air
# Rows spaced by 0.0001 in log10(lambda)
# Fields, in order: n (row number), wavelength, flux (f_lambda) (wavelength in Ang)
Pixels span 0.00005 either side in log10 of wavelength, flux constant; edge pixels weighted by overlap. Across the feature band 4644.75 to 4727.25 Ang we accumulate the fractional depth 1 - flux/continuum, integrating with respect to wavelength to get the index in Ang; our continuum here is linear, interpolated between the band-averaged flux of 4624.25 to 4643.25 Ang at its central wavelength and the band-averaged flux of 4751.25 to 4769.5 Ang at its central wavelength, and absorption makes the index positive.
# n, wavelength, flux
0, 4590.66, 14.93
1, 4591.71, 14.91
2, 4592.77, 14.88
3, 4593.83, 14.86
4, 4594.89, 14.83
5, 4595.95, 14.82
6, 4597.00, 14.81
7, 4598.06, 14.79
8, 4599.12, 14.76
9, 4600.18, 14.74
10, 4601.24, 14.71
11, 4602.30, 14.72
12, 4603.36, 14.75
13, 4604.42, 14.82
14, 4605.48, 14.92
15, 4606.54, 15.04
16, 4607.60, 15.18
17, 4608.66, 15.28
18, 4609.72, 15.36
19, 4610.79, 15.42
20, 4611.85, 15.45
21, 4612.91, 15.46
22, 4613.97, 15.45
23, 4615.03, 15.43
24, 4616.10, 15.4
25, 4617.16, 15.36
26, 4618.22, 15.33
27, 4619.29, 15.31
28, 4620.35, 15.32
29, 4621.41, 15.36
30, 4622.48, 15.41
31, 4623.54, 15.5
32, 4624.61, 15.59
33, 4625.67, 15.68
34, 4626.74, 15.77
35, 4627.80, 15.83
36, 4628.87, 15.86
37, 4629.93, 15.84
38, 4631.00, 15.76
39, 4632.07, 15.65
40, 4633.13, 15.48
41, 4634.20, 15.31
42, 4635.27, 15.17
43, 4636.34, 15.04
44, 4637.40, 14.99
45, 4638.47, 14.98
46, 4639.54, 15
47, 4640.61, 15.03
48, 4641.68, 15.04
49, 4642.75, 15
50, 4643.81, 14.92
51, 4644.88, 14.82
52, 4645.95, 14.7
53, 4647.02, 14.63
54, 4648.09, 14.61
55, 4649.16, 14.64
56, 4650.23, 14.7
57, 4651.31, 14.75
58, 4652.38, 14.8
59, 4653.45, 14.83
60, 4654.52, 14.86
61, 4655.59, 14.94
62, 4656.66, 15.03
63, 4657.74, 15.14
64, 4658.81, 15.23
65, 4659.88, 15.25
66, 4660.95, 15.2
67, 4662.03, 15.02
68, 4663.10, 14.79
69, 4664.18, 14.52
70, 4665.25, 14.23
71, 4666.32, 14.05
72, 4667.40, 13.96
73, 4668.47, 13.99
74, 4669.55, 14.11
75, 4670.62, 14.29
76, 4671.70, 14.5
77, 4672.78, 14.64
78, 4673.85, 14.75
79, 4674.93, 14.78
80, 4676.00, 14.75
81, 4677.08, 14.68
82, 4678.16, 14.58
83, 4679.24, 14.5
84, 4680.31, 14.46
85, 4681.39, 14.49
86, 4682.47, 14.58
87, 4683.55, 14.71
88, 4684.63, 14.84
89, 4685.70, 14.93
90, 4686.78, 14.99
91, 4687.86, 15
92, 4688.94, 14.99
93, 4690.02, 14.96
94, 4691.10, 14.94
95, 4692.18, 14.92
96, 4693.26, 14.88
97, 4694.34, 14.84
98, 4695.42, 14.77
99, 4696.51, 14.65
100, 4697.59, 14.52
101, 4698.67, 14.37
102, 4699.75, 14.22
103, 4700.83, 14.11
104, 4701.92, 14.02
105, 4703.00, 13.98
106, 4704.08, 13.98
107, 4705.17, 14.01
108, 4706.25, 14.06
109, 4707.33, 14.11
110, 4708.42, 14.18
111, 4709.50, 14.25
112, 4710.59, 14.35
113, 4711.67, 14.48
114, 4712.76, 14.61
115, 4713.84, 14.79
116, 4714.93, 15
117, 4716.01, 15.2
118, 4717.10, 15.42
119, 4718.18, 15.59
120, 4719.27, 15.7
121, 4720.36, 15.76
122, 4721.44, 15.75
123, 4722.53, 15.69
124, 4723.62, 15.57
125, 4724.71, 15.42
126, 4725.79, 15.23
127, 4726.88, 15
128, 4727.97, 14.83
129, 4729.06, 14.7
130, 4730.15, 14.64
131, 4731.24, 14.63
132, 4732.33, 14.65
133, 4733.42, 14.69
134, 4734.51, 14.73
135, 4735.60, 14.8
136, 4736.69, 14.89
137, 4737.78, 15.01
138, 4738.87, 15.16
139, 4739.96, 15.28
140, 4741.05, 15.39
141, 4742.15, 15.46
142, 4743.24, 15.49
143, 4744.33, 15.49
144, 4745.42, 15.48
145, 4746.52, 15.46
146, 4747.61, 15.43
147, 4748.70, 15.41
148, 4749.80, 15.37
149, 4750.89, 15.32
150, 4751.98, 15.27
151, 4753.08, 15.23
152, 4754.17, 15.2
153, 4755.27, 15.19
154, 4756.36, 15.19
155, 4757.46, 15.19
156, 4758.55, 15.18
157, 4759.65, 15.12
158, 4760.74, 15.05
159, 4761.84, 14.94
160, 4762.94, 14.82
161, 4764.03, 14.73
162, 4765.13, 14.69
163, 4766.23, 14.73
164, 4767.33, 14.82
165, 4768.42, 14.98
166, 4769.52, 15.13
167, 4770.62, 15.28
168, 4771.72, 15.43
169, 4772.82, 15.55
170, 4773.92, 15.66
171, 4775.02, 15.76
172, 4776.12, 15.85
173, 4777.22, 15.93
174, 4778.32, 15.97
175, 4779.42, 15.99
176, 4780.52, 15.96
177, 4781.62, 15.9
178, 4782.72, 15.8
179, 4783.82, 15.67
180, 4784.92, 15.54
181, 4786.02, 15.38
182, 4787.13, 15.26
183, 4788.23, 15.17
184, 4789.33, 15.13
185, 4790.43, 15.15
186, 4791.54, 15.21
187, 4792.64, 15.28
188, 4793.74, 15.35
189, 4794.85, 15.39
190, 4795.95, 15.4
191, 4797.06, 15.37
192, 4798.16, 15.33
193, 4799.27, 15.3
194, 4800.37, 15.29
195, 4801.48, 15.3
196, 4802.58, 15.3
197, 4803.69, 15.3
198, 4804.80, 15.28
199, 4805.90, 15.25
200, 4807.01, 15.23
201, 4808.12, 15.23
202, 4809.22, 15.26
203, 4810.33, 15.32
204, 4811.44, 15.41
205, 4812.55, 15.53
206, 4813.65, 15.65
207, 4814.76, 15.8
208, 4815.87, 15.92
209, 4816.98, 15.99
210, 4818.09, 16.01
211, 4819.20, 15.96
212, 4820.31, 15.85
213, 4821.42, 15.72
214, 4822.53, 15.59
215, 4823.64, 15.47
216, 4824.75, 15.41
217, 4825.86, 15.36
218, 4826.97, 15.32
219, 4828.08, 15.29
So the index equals 2.7 Ang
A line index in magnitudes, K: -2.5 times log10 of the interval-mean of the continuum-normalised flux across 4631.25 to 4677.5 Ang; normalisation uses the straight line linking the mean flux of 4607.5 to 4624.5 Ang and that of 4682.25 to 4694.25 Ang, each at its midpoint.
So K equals 0.02 mag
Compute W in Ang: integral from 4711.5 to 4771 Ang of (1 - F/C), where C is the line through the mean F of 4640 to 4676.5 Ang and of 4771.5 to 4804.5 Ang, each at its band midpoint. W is 0.3 Ang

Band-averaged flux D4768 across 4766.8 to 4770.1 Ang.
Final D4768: 15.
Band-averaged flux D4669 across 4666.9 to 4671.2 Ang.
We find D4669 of 14.1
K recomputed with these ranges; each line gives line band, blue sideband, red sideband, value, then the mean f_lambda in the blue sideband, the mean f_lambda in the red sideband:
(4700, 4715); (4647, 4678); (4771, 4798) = 0.06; 14.7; 15.5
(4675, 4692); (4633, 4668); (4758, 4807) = 0.02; 14.9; 15.3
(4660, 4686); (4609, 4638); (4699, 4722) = 0.03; 15.5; 14.6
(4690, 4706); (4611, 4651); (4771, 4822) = 0.07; 15.3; 15.5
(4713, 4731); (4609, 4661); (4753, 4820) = 0.00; 15.2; 15.4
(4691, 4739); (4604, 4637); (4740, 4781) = 0.04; 15.4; 15.3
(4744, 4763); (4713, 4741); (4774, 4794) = 0.01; 15.1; 15.6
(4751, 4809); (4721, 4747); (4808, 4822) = 0.01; 15.1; 15.7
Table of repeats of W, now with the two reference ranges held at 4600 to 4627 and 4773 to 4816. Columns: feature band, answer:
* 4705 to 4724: 0.6 Ang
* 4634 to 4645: 0.2 Ang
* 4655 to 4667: 0.4 Ang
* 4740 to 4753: 0.0 Ang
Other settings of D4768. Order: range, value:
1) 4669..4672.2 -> 14.3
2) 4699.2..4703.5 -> 14.1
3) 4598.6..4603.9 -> 14.7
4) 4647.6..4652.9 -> 14.7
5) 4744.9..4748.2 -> 15.5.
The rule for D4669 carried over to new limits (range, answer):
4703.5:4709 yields 14.1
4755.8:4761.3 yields 15.2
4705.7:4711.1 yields 14.2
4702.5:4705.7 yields 14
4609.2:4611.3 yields 15.3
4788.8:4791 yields 15.1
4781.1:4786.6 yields 15.6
